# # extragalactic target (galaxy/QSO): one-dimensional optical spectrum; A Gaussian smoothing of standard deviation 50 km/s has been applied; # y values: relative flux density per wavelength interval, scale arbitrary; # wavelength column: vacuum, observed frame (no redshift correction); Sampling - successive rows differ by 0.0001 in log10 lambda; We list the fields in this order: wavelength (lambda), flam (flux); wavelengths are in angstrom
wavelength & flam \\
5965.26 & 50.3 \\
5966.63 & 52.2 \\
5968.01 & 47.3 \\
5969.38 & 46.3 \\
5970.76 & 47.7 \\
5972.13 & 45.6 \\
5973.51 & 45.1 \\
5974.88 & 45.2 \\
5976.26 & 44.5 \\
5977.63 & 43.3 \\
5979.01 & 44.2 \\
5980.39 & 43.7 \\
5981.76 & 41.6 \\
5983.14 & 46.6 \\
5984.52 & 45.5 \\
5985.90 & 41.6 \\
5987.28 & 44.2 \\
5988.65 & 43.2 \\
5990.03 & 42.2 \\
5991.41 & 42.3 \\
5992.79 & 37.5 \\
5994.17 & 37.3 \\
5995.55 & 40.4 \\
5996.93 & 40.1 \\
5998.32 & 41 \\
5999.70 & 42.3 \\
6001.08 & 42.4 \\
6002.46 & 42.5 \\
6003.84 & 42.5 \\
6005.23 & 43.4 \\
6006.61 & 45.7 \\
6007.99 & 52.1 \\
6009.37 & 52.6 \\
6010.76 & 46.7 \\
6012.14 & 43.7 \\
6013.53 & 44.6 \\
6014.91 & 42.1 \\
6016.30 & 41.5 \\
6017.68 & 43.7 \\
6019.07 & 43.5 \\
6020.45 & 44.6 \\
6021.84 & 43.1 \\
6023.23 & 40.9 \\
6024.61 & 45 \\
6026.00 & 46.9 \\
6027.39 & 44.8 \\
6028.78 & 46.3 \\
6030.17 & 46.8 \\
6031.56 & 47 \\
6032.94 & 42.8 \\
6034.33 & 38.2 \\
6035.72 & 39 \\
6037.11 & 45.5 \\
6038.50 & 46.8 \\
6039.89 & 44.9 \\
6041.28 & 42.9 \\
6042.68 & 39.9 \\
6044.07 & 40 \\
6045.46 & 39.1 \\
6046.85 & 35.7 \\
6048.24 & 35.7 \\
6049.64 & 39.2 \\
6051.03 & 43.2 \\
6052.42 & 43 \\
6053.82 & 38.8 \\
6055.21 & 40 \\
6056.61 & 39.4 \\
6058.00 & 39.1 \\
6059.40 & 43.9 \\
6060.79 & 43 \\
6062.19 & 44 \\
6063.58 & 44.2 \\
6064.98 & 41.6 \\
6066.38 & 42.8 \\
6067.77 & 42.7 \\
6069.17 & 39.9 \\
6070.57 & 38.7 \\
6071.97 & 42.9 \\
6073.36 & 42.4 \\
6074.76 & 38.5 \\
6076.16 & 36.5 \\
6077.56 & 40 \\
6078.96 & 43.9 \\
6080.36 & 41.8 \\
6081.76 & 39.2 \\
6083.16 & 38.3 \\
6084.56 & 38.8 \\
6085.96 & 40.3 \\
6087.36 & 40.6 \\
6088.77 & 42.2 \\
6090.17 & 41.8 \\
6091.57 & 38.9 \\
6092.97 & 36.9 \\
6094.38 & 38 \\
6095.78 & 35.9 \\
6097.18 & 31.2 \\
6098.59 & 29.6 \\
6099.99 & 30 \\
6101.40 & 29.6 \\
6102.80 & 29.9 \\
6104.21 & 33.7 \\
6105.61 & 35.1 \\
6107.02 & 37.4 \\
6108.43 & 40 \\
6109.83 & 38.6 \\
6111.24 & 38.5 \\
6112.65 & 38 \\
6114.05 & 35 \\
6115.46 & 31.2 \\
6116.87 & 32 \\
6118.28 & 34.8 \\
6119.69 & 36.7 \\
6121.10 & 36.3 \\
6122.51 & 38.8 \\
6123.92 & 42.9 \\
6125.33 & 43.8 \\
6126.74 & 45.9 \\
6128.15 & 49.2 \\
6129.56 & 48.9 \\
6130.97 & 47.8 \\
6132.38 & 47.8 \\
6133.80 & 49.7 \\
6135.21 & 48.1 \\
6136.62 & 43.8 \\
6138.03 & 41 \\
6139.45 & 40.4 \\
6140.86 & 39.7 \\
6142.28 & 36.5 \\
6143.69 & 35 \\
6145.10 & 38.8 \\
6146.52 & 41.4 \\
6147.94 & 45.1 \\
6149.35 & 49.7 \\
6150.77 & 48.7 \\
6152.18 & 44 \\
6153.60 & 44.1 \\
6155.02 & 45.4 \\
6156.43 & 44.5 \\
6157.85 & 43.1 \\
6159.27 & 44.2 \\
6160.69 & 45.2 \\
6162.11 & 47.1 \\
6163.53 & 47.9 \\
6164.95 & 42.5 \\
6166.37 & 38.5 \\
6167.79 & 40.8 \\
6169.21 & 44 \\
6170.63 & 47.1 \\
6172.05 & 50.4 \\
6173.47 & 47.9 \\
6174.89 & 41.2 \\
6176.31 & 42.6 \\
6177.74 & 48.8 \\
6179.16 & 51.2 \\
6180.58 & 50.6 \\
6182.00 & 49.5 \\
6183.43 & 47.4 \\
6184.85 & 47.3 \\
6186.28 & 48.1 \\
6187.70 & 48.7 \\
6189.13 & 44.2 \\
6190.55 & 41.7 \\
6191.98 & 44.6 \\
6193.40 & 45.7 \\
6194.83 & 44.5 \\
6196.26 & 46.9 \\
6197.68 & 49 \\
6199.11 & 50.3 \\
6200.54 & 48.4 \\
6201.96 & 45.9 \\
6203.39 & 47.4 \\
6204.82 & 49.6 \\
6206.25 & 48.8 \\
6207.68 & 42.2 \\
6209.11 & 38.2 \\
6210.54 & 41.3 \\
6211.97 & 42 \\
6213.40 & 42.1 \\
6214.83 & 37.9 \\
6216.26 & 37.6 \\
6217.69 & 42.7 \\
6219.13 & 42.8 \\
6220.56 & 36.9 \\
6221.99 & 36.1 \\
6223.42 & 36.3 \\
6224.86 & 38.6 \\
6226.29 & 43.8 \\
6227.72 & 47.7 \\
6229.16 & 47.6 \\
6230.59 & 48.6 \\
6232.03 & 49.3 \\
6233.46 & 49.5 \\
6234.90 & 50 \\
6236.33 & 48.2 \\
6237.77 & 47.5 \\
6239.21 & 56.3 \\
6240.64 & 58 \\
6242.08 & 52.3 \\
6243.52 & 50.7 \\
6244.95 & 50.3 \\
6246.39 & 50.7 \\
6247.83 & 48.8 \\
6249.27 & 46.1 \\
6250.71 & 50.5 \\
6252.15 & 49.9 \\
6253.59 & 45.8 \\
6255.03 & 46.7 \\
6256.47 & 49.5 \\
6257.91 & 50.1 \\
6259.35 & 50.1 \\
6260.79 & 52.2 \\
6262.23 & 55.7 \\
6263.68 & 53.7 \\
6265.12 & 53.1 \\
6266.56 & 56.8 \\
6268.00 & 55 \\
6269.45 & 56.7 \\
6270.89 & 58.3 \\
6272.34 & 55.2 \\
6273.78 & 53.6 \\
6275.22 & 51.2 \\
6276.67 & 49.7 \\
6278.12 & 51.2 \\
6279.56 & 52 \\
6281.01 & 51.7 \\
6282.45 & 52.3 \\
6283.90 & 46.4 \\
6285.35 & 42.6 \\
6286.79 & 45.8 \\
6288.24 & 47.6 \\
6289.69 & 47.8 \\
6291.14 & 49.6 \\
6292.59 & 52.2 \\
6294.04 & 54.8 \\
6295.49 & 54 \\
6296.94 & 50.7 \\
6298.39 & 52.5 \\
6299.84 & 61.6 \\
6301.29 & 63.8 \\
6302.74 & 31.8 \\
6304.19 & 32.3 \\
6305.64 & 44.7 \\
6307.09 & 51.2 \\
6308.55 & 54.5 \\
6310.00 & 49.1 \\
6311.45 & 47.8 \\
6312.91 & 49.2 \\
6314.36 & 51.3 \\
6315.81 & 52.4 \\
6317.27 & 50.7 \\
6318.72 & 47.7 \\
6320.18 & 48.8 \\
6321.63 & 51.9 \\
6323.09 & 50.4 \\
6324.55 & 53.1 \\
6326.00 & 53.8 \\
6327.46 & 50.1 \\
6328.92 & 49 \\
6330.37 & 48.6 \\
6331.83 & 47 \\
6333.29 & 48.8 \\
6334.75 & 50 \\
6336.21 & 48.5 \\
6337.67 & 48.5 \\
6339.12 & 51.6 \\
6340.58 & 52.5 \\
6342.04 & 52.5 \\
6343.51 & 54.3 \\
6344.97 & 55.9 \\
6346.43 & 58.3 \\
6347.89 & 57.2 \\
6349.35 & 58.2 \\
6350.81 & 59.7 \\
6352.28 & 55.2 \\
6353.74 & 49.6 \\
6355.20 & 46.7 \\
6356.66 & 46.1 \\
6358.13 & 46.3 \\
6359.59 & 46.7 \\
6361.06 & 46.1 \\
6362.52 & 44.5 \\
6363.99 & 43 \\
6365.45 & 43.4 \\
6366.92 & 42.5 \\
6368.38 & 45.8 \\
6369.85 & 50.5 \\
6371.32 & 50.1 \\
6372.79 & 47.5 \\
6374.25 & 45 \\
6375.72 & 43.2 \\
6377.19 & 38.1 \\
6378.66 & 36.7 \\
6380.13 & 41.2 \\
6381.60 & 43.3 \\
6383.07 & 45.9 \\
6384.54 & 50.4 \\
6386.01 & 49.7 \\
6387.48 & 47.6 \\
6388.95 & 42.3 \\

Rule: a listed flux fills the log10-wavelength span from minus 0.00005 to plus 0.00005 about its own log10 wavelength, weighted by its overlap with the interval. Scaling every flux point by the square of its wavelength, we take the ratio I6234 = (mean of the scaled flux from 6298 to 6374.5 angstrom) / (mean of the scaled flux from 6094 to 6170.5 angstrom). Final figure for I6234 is 1.3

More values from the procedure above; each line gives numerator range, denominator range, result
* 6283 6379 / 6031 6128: 1.36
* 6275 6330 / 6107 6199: 1.20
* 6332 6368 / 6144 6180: 1.19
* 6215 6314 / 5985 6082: 1.25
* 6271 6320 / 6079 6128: 1.43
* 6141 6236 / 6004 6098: 1.12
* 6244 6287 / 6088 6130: 1.44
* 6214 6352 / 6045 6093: 1.32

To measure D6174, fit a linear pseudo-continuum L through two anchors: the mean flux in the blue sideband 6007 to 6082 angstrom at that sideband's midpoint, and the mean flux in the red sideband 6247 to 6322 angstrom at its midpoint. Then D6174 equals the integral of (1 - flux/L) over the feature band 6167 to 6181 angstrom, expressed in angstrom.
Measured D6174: 0.2 angstrom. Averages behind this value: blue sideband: 42.5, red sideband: 50.5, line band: 46.3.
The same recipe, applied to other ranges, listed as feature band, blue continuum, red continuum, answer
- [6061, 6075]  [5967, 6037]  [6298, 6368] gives 1.0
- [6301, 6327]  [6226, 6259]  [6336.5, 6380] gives 0.1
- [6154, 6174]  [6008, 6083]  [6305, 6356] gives 0.6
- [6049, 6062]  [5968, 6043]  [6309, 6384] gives 1.0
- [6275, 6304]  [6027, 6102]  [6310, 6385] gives -1.8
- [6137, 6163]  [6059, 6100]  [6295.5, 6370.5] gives -0.3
